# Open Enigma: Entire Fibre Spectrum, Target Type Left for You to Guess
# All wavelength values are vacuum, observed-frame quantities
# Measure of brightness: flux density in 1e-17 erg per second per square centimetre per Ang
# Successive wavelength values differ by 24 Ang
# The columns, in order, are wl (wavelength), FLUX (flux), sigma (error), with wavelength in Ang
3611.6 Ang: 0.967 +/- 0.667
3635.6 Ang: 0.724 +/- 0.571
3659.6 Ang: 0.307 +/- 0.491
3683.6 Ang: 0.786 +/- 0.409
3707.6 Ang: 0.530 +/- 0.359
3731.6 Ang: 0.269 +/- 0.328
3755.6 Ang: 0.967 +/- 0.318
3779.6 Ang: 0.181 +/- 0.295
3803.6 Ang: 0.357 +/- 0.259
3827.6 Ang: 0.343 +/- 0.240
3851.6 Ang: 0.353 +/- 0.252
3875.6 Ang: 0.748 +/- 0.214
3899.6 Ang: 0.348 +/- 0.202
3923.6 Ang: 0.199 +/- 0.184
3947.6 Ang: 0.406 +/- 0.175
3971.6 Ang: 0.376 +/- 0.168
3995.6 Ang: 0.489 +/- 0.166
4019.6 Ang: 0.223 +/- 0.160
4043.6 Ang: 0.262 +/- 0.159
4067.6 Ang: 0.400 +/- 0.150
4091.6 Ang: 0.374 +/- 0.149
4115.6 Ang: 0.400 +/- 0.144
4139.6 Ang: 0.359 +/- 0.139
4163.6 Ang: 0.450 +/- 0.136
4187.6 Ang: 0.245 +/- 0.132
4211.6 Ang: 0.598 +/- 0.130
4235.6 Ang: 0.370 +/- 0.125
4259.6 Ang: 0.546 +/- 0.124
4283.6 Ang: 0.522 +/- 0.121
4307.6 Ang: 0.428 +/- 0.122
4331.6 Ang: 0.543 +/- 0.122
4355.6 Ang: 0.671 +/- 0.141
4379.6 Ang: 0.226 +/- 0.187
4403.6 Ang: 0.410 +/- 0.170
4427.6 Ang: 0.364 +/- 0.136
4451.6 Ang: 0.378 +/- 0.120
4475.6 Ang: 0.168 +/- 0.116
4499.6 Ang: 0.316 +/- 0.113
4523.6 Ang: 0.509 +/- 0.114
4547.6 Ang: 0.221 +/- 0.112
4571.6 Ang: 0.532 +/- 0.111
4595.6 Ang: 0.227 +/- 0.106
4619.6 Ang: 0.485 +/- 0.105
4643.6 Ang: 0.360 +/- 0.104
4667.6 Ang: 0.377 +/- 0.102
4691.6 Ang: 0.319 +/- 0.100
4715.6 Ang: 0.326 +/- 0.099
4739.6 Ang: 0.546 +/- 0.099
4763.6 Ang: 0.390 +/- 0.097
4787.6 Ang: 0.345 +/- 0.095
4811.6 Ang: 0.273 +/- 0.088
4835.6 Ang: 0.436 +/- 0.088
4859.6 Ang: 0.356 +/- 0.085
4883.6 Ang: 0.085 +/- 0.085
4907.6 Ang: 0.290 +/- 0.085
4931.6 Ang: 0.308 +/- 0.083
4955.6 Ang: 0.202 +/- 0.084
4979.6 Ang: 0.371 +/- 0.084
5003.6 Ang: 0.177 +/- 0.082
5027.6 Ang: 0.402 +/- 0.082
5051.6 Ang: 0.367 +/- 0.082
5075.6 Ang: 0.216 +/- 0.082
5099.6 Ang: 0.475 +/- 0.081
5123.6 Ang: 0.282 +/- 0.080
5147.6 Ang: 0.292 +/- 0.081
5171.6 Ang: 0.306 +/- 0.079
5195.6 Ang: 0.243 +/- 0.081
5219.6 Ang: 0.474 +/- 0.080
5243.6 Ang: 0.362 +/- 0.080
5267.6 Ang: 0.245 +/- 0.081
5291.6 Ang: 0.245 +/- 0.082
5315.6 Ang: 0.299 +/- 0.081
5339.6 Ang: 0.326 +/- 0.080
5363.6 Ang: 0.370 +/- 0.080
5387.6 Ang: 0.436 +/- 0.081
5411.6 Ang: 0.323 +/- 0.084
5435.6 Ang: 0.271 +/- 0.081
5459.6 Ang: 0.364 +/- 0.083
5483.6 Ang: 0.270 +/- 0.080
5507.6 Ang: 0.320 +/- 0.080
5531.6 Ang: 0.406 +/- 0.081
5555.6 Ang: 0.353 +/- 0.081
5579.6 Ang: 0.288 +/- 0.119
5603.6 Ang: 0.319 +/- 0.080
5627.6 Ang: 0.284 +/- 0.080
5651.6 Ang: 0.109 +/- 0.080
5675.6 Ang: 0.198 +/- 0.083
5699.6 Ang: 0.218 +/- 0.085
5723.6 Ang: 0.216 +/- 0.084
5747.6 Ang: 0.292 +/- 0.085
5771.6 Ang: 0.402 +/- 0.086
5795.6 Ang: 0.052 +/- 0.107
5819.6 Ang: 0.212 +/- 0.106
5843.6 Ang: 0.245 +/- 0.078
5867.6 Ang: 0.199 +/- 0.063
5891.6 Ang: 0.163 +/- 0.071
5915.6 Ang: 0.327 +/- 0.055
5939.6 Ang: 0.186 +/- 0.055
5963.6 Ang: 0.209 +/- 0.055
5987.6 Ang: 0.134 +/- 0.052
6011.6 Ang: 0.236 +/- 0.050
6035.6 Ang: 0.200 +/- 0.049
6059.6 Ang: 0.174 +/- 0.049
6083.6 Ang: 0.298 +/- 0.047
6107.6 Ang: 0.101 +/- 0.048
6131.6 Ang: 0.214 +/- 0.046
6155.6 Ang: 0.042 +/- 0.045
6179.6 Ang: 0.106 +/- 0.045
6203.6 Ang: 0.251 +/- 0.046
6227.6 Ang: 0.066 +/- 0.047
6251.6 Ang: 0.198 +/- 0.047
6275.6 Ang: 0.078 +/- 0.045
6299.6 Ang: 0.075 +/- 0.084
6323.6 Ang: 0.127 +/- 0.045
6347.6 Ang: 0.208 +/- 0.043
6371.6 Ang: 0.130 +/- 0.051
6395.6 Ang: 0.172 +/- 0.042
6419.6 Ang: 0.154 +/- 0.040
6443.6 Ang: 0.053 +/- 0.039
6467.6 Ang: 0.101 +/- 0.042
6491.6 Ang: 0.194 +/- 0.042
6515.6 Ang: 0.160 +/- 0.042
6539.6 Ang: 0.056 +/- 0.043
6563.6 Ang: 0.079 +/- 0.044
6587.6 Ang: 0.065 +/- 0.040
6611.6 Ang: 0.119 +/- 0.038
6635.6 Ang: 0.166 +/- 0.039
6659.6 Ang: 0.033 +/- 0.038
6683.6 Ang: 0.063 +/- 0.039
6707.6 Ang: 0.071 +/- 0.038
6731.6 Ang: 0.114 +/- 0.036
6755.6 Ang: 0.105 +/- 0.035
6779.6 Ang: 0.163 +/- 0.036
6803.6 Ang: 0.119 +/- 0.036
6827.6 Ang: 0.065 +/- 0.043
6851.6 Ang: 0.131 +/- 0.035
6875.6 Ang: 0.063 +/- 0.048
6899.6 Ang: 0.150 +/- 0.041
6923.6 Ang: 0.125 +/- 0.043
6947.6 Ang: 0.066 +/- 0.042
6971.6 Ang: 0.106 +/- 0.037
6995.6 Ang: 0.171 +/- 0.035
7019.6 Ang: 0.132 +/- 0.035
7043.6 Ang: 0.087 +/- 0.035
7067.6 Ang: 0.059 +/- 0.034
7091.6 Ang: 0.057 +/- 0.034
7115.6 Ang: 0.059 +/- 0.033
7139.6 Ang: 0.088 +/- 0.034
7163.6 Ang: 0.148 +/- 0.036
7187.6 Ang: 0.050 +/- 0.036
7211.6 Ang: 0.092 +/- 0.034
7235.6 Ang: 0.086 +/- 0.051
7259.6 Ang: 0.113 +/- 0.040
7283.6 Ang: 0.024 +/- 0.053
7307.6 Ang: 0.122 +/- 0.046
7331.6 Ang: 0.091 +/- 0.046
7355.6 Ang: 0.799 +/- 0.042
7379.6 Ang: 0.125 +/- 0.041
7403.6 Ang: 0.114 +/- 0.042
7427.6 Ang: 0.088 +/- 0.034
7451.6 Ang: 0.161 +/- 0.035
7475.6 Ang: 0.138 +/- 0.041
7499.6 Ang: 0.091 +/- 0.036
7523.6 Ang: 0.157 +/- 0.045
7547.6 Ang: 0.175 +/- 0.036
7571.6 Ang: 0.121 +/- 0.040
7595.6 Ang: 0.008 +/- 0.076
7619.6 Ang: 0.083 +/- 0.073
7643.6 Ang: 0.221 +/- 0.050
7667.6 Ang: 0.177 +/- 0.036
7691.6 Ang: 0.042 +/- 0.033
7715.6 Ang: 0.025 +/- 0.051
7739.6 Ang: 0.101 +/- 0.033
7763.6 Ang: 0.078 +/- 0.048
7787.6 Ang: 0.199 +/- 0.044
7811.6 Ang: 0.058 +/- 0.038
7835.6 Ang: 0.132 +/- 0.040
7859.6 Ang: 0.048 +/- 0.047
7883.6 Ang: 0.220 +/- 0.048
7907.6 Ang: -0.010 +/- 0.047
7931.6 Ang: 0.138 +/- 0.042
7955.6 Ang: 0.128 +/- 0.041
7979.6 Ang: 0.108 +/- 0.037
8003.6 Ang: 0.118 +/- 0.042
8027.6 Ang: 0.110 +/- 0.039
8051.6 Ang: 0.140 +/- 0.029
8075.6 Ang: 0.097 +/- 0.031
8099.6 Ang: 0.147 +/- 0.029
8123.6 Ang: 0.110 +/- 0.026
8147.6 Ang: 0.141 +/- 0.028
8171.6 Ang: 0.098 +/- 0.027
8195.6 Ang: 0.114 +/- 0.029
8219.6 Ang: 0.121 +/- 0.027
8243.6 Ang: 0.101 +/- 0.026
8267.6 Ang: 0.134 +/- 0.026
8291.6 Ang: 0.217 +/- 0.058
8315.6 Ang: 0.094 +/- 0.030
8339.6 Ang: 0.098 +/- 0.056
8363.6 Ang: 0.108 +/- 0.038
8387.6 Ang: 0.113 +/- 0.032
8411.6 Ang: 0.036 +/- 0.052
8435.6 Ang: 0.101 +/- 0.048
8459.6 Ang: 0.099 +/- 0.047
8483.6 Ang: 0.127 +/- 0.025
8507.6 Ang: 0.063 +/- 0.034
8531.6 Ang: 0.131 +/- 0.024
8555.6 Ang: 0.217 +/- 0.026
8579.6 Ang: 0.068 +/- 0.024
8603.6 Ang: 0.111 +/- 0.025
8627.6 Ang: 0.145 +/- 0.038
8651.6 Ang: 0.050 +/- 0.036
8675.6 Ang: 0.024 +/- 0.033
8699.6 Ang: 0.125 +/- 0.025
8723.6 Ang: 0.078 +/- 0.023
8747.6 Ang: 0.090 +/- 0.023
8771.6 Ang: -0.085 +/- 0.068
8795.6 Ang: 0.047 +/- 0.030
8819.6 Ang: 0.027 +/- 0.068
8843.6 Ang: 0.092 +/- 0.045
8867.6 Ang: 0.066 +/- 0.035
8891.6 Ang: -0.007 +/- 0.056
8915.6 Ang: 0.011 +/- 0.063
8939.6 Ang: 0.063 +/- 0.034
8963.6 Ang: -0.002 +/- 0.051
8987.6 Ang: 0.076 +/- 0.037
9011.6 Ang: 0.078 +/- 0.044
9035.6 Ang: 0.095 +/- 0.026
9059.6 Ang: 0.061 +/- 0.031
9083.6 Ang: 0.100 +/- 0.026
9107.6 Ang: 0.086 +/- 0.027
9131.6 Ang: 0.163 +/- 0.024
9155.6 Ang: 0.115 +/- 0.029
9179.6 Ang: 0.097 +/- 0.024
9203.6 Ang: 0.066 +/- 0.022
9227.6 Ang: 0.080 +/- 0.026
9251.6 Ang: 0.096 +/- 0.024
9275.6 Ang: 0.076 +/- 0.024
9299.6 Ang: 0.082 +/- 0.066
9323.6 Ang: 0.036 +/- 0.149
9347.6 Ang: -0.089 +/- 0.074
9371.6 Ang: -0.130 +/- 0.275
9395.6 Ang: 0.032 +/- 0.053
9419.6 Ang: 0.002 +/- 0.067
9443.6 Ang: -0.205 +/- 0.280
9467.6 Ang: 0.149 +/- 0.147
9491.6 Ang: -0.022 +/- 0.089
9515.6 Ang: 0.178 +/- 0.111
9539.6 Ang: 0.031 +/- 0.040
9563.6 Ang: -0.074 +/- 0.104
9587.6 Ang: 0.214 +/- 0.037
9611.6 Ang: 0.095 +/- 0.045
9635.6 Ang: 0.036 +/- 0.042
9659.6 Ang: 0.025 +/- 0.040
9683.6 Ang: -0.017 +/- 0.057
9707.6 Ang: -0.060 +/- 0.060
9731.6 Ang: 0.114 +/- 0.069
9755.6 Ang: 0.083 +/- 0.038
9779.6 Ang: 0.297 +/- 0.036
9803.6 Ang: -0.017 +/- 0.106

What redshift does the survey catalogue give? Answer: 0.97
